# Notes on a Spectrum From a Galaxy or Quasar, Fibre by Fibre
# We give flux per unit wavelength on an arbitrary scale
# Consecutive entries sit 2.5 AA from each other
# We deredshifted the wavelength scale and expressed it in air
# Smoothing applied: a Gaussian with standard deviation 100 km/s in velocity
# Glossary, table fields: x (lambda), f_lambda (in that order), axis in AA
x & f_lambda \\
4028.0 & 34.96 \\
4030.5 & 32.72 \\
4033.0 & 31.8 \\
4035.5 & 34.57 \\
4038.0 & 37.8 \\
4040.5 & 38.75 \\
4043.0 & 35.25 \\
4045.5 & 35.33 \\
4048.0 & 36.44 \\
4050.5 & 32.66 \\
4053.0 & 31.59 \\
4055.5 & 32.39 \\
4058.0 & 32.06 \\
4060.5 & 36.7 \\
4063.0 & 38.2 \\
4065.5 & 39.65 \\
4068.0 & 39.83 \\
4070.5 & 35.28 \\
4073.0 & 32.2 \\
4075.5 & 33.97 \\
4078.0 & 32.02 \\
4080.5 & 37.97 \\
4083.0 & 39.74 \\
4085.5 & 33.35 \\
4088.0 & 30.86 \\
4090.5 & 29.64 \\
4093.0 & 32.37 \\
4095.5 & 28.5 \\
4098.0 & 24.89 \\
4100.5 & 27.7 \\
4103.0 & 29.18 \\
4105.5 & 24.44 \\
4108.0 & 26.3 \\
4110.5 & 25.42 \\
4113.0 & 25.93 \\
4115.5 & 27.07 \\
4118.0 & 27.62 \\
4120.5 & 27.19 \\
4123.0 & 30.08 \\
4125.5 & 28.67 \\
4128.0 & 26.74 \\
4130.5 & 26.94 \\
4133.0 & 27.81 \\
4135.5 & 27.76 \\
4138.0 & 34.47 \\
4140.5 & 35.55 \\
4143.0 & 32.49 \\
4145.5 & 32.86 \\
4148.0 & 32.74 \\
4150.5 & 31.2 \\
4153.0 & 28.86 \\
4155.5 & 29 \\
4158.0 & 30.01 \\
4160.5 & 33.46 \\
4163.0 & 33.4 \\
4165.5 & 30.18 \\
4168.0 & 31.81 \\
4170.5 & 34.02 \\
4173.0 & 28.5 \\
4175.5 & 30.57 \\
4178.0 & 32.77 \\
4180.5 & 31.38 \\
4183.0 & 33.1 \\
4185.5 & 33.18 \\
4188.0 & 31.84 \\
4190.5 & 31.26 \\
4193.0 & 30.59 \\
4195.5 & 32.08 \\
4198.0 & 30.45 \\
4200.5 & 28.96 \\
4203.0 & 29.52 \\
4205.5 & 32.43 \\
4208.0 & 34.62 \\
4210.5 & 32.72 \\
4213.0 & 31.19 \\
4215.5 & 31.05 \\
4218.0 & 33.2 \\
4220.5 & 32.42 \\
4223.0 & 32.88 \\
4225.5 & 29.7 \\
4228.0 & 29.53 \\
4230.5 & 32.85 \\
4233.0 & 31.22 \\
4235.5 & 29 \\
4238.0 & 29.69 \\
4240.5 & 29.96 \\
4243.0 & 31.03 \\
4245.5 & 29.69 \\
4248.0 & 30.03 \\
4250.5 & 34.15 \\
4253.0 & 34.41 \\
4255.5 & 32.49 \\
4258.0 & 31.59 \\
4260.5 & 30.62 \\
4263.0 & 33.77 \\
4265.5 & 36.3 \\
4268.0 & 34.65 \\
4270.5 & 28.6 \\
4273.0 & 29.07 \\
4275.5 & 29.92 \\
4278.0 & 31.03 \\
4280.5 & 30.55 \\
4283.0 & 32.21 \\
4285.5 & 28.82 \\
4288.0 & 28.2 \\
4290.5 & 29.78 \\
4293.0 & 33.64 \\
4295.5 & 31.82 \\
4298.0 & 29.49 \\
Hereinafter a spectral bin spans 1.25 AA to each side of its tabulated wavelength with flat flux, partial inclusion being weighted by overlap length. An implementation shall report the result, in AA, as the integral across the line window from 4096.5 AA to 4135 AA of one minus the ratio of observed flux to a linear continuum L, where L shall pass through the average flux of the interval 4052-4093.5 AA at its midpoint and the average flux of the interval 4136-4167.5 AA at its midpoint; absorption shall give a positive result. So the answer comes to 7.0 AA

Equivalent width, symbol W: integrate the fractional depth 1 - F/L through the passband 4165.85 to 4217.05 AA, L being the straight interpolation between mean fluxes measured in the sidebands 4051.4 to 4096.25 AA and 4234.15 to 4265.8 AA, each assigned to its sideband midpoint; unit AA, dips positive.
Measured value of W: 1.4 AA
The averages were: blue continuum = 34.3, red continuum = 31.6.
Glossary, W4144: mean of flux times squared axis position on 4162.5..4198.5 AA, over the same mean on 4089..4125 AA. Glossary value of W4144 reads 1.19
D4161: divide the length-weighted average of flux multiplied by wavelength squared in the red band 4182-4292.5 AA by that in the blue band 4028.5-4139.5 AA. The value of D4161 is 1.06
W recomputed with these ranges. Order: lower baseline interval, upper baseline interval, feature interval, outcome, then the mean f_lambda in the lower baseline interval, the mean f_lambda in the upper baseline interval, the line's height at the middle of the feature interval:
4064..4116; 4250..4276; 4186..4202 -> 0.5 AA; 31.3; 32.3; 31.9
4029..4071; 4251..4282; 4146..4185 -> 2.4 AA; 35.4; 32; 33.5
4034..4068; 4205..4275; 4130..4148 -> 1.3 AA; 35.6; 31.7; 33.8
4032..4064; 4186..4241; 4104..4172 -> 6.6 AA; 34.9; 31.3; 32.9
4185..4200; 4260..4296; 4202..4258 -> -0.4 AA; 31.4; 31.3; 31.3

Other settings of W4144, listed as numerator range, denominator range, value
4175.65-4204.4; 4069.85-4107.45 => 1.05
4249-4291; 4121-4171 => 1.09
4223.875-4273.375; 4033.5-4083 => 0.97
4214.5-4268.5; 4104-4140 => 1.21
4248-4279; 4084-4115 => 1.23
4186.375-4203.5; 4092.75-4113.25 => 1.19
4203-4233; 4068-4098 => 1.03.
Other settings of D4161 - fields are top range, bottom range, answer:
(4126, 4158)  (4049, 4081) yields 0.91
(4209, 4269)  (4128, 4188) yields 1.06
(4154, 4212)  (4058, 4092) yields 0.94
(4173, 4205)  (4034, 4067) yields 0.94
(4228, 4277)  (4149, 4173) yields 1.05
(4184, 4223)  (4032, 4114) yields 1.03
